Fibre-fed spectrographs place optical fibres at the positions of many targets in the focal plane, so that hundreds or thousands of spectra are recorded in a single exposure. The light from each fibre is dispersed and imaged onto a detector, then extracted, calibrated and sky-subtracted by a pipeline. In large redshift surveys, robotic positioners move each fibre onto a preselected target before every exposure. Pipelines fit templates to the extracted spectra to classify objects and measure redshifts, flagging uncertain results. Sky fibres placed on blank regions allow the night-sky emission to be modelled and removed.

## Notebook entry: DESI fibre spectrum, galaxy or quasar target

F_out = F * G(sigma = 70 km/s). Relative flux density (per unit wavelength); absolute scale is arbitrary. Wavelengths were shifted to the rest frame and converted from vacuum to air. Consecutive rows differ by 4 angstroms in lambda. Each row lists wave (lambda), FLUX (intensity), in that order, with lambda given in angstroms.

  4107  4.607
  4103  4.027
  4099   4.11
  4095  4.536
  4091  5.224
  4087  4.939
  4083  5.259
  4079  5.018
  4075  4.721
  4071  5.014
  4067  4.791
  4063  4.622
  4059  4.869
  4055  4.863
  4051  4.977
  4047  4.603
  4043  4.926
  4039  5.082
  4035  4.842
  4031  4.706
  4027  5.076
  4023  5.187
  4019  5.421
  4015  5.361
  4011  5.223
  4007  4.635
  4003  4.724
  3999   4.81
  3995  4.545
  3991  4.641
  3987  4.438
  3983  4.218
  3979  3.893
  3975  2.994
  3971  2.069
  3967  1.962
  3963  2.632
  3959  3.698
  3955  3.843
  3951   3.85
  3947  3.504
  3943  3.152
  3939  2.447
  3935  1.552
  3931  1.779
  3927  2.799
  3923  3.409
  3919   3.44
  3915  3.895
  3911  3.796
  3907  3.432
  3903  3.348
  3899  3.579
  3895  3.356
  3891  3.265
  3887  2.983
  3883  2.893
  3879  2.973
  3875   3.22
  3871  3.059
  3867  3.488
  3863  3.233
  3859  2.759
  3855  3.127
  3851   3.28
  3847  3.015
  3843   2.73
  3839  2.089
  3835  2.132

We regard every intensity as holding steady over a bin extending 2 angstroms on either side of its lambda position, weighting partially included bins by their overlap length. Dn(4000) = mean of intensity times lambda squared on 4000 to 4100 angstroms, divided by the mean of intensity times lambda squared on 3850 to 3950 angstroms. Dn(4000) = 1.70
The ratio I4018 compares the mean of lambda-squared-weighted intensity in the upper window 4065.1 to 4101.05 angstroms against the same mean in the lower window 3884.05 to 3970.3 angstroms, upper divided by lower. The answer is 1.7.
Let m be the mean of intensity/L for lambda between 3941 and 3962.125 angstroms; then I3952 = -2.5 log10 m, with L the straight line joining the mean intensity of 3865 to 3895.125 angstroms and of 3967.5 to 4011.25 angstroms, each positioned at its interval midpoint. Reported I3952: 0.06 mag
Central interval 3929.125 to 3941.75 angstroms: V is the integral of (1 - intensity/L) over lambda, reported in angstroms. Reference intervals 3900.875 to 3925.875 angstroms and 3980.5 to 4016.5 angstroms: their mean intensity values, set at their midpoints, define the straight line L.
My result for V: 6.06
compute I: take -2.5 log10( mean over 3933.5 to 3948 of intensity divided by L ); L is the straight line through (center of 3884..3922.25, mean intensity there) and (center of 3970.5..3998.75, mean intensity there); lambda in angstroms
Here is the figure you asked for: 0.364 mag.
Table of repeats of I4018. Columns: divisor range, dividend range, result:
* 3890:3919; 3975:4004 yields 1.29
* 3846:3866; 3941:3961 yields 1.22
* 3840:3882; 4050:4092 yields 1.79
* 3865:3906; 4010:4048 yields 1.68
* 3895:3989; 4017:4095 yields 1.63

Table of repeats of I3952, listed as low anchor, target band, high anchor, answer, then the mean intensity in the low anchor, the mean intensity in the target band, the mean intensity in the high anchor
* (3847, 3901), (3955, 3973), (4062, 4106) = 0.369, 3.16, 2.73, 4.75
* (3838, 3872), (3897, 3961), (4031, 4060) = 0.155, 3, 3.22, 4.87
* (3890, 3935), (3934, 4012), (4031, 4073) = 0.088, 3.21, 3.65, 4.85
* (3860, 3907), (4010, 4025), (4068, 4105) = -0.244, 3.22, 5.3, 4.76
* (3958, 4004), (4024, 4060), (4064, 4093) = -0.092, 3.7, 4.89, 4.98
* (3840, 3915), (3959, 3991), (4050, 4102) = 0.213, 3.2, 3.3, 4.82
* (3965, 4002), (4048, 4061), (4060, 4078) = -0.058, 3.76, 4.88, 4.8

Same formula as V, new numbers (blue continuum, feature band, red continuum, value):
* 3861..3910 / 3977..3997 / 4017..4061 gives 0.2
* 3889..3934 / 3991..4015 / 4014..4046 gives -0.9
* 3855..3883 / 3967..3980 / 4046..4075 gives 4.1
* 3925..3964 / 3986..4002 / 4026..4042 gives -2.4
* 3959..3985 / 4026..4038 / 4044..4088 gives -1.9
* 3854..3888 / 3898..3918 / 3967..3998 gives -1.8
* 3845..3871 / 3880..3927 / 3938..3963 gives -1.4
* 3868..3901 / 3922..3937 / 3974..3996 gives 5.3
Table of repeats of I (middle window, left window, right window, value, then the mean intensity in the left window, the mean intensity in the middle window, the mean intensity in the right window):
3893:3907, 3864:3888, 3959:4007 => -0.06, 3.11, 3.43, 3.76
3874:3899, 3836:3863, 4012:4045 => 0.05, 2.84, 3.15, 5.08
